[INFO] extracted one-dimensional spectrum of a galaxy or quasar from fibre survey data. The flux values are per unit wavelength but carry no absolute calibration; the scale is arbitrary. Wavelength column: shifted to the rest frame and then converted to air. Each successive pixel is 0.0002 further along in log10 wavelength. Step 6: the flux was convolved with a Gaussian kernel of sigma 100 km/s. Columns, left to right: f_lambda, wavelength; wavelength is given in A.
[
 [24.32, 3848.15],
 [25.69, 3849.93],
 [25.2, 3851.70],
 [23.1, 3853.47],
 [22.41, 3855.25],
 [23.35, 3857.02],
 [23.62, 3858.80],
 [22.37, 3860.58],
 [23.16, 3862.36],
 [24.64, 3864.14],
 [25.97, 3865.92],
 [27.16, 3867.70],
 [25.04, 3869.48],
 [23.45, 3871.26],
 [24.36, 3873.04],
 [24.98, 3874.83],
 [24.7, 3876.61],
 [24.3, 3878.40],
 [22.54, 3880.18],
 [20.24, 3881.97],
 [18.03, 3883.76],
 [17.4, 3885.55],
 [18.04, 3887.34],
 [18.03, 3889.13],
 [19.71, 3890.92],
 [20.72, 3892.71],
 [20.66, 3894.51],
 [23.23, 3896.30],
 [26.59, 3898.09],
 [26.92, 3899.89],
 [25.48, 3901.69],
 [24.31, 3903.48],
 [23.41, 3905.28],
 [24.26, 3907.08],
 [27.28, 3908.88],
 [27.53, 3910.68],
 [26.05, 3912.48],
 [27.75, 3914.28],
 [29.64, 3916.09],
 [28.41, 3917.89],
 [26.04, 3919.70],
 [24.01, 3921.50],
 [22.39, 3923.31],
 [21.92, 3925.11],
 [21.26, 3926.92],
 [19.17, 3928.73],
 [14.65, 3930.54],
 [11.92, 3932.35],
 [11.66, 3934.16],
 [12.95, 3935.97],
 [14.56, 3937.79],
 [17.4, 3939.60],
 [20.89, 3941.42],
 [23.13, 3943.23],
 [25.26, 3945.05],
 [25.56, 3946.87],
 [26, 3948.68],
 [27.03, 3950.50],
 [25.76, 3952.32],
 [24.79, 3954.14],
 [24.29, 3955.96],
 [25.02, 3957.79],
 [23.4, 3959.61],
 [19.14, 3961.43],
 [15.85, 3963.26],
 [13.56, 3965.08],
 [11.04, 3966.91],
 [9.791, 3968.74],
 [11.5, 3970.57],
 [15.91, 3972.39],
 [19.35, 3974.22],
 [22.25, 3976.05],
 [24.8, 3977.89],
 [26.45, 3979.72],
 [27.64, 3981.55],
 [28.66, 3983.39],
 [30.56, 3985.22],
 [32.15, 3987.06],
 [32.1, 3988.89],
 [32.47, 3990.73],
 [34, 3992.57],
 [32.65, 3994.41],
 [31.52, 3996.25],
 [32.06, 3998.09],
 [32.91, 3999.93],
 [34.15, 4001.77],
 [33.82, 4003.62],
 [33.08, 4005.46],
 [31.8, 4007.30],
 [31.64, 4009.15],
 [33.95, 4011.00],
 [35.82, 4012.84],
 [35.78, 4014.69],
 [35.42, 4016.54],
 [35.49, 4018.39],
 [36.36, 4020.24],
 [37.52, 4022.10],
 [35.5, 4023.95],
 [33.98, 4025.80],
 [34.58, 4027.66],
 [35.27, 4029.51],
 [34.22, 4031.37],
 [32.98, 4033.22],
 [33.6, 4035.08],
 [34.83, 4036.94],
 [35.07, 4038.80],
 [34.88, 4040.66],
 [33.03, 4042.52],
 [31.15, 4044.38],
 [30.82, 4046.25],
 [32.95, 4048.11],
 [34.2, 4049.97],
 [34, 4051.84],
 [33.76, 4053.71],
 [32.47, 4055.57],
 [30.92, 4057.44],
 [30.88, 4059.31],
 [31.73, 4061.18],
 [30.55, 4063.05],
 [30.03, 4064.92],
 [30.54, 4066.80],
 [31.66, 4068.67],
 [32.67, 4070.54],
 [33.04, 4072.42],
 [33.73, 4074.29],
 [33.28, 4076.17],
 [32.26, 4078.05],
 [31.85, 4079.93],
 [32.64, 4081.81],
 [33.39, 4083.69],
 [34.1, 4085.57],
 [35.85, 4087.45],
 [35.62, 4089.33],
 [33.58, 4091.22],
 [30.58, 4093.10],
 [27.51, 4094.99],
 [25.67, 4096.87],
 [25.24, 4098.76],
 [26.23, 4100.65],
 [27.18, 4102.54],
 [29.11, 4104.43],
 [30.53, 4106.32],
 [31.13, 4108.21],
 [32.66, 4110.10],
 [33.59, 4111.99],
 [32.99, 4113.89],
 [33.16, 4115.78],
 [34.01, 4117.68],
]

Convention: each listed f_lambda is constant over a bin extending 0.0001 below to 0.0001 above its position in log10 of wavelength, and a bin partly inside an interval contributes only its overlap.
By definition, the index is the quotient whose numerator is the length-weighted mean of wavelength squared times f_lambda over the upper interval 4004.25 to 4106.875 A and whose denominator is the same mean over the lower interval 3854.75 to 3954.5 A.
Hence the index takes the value 1.55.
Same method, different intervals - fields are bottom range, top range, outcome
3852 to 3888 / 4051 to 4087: 1.55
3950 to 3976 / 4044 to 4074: 1.77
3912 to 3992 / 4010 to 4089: 1.59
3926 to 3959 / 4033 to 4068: 1.66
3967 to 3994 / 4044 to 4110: 1.34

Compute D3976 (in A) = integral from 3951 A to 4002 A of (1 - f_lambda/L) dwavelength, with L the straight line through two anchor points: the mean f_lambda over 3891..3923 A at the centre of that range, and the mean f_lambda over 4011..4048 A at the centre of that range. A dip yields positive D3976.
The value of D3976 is 9.9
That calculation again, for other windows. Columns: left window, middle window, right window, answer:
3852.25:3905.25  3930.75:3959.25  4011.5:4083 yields 6.5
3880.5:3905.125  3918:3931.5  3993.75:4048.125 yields 1.6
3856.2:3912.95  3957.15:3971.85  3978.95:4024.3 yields 6.8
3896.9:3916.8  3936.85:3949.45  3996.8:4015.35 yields 3.1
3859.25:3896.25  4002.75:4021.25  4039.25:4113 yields -3.7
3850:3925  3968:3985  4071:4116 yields 3.7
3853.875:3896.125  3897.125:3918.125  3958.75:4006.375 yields -2.8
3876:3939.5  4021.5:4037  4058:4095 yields -2.8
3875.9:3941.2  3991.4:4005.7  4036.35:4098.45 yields -2.7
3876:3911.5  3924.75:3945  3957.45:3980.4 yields 2.7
